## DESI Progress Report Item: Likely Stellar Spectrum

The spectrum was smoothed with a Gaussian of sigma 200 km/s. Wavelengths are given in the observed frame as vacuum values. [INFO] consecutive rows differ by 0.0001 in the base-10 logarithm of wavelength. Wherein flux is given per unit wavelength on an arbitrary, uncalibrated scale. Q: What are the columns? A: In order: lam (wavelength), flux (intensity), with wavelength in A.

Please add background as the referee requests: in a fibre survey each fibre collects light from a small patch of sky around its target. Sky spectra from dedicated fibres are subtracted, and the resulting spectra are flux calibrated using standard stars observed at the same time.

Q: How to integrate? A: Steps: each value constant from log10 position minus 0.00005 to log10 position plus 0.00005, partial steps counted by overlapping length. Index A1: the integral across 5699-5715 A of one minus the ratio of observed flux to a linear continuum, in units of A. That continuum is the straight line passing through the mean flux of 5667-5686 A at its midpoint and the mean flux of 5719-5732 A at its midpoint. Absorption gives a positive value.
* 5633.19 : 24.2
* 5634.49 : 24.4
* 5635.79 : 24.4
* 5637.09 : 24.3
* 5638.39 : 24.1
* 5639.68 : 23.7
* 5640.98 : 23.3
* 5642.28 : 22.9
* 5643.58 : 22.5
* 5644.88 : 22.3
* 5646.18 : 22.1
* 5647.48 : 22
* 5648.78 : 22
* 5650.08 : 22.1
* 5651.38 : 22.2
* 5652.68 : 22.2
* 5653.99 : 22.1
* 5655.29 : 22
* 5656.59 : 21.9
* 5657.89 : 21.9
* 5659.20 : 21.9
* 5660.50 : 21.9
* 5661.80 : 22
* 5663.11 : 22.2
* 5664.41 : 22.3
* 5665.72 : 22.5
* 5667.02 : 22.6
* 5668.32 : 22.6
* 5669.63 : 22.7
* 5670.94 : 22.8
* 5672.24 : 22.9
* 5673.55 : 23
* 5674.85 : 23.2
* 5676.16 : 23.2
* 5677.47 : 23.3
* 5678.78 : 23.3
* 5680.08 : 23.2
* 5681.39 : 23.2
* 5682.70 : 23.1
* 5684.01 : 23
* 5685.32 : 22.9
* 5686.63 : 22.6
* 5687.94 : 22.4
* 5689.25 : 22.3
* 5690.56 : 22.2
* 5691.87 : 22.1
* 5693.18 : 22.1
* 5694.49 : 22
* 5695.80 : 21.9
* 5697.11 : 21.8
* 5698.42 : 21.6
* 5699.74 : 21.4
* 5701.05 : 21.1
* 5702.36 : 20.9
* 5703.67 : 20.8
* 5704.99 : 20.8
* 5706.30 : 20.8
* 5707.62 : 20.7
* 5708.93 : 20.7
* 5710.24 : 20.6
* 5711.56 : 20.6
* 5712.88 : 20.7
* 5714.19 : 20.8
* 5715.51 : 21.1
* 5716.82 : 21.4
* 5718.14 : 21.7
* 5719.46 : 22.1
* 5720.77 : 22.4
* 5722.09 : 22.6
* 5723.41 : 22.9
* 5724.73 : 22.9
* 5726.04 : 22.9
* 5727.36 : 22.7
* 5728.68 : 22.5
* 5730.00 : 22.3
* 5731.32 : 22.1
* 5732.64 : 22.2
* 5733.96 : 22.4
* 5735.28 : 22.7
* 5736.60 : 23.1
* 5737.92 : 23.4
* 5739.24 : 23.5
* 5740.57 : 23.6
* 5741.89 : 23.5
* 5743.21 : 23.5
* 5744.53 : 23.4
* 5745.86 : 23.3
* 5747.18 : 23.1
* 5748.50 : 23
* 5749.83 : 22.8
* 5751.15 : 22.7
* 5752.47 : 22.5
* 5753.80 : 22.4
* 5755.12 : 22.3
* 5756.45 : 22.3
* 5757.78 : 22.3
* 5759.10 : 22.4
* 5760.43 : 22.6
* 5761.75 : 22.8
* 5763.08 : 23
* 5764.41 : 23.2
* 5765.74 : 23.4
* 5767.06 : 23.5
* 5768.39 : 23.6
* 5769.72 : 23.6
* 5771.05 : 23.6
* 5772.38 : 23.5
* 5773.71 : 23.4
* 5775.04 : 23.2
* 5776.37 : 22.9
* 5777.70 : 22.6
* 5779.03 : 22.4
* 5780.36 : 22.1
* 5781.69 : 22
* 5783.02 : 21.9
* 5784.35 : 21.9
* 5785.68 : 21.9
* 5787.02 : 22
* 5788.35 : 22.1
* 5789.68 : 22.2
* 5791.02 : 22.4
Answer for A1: 1.3 A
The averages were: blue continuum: 23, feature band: 20.8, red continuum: 22.6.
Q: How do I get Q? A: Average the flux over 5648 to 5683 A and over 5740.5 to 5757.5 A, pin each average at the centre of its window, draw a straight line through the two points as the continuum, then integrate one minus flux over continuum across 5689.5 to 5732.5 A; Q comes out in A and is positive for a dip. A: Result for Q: 2.01 A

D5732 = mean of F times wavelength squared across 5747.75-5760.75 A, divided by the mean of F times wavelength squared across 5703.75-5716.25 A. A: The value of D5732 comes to 1.10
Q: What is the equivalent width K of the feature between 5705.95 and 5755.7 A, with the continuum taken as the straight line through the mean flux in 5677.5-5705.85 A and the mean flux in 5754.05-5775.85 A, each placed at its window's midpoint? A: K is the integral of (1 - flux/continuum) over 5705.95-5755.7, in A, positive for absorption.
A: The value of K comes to 0.7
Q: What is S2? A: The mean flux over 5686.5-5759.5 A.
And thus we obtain 22.2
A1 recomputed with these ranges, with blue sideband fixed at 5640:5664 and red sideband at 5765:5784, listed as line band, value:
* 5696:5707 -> 0.7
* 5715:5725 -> 0.2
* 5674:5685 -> -0.4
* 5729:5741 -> 0.0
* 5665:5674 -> -0.2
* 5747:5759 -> 0.1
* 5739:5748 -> -0.2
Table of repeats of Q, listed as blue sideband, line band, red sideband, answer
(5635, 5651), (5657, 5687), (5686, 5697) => -0.3 A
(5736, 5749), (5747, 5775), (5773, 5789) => -0.1 A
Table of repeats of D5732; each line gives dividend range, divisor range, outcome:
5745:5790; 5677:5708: 1.06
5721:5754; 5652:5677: 1.05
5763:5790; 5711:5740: 1.04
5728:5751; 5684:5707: 1.07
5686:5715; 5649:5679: 0.97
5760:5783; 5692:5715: 1.11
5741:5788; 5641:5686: 1.05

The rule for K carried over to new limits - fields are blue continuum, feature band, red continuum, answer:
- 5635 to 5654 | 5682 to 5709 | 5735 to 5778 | 1.3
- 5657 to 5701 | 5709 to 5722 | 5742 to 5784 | 0.8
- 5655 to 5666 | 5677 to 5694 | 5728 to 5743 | -0.3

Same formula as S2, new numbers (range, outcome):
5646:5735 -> 22.1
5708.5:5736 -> 21.9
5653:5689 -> 22.6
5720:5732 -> 22.6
